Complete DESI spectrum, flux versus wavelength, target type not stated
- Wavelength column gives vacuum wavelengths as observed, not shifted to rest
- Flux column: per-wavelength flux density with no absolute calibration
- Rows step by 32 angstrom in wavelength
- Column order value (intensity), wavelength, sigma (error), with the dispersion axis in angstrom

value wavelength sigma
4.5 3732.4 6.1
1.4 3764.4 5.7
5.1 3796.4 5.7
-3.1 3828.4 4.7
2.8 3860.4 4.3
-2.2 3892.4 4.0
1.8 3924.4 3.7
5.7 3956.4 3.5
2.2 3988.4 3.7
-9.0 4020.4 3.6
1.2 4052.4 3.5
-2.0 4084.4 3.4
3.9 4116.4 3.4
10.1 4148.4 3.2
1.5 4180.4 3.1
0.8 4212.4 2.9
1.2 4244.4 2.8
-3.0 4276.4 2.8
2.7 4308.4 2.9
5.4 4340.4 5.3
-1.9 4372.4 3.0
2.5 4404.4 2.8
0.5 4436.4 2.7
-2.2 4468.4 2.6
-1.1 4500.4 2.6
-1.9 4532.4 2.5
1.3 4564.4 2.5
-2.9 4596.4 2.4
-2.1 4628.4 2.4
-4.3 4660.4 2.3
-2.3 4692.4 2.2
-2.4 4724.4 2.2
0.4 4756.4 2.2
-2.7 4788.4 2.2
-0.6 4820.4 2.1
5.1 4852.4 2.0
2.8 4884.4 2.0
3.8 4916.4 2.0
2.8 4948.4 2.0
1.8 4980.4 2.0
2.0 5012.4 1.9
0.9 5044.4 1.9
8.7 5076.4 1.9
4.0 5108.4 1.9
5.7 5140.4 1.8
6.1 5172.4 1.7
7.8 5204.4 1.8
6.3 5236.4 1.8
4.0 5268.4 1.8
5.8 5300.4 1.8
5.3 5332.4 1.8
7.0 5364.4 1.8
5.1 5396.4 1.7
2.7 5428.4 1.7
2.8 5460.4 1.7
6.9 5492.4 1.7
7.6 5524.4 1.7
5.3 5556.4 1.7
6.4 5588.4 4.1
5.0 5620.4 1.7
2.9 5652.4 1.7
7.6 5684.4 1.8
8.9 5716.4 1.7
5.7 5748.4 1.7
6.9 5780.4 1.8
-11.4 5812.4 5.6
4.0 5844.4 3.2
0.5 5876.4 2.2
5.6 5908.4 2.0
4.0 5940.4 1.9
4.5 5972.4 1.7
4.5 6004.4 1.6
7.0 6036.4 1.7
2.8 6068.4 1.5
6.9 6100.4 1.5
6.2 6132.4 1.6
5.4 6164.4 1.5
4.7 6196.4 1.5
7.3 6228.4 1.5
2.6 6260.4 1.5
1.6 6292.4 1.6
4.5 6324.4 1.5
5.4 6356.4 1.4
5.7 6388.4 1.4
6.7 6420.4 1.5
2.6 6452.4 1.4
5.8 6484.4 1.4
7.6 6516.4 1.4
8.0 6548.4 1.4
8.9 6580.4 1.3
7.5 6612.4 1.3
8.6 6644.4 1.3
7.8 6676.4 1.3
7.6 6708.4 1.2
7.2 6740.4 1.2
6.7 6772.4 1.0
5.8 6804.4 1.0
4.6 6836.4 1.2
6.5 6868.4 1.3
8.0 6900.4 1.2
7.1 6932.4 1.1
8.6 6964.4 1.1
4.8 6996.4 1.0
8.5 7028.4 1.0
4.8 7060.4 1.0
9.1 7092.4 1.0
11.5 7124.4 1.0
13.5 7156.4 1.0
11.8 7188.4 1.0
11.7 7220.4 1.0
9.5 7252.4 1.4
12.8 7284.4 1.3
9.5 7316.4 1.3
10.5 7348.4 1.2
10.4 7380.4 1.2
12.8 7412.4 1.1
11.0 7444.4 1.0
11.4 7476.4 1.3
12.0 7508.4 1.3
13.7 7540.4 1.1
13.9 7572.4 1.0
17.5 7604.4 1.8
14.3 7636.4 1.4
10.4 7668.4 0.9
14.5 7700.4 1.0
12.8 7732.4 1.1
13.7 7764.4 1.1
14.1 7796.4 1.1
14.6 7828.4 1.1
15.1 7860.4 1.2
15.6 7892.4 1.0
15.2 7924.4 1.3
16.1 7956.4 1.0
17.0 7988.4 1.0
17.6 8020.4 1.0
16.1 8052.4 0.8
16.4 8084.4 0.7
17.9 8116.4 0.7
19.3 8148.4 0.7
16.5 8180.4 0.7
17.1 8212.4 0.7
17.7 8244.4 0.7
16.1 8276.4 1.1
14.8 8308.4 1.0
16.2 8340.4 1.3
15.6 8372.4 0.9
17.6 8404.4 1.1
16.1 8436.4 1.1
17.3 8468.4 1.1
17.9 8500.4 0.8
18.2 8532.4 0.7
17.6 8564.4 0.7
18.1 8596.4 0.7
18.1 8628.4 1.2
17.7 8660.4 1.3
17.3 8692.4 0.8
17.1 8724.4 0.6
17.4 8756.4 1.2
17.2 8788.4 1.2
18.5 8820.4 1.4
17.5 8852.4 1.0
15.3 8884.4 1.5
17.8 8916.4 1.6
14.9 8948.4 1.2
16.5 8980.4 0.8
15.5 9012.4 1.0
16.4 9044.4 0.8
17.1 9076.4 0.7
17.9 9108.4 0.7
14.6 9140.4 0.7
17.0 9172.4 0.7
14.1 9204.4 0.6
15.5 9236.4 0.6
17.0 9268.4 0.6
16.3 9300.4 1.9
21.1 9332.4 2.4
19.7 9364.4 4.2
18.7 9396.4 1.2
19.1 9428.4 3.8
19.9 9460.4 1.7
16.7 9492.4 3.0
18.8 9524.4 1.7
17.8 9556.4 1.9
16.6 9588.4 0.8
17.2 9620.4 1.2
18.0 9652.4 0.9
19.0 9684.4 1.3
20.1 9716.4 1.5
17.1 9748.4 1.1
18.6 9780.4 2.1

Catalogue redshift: 0.780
